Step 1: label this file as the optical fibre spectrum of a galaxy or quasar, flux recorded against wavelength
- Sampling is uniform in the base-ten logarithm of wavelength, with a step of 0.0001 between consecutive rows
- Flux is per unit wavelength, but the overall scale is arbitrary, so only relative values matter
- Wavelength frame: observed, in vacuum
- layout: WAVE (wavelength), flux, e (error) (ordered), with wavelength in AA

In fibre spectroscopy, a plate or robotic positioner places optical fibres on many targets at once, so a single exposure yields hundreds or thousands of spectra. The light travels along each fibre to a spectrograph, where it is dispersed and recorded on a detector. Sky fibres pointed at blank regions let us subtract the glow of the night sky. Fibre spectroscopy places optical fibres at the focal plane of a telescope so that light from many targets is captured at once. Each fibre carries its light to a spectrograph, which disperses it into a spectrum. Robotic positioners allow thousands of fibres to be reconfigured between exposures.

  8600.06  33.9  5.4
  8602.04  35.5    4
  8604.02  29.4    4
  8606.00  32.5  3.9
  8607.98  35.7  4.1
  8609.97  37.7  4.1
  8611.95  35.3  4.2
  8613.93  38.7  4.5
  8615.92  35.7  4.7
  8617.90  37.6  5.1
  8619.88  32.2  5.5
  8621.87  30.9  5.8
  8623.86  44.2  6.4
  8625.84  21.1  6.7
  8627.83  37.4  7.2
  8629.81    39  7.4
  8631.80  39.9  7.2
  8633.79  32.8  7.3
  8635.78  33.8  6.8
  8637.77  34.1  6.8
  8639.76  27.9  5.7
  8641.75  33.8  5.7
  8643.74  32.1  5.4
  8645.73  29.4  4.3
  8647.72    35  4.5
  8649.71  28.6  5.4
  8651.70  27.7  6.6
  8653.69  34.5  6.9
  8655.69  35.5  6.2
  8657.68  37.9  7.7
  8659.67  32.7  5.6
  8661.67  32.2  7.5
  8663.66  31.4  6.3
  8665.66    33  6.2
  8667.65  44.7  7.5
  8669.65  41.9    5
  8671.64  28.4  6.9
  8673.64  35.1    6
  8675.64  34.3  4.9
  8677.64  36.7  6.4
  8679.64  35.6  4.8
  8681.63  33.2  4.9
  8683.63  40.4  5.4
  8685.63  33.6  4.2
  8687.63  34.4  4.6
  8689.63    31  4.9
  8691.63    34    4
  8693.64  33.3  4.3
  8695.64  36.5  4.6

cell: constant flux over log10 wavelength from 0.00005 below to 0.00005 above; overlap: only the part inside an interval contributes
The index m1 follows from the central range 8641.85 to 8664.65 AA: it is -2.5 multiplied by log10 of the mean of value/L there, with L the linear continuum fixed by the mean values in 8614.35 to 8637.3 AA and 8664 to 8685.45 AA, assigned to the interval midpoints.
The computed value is 0.10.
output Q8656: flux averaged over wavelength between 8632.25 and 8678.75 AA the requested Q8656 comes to 33.7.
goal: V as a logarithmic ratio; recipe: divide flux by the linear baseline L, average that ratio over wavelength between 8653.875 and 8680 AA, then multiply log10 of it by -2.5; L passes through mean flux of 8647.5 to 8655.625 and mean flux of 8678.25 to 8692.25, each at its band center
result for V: -0.073 mag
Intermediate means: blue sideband 31.6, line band 35.3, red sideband 34.7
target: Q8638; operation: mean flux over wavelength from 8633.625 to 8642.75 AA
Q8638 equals 32.4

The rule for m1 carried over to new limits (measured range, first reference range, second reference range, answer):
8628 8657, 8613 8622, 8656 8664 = 0.04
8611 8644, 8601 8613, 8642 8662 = -0.03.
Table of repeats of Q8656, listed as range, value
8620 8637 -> 34.7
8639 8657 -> 31.8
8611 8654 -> 33.7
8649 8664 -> 32.7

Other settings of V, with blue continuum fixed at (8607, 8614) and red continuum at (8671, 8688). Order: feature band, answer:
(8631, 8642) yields 0.07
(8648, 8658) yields 0.09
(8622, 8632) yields 0.02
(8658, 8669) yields 0.00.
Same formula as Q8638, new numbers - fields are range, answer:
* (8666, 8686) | 36.4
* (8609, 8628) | 35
